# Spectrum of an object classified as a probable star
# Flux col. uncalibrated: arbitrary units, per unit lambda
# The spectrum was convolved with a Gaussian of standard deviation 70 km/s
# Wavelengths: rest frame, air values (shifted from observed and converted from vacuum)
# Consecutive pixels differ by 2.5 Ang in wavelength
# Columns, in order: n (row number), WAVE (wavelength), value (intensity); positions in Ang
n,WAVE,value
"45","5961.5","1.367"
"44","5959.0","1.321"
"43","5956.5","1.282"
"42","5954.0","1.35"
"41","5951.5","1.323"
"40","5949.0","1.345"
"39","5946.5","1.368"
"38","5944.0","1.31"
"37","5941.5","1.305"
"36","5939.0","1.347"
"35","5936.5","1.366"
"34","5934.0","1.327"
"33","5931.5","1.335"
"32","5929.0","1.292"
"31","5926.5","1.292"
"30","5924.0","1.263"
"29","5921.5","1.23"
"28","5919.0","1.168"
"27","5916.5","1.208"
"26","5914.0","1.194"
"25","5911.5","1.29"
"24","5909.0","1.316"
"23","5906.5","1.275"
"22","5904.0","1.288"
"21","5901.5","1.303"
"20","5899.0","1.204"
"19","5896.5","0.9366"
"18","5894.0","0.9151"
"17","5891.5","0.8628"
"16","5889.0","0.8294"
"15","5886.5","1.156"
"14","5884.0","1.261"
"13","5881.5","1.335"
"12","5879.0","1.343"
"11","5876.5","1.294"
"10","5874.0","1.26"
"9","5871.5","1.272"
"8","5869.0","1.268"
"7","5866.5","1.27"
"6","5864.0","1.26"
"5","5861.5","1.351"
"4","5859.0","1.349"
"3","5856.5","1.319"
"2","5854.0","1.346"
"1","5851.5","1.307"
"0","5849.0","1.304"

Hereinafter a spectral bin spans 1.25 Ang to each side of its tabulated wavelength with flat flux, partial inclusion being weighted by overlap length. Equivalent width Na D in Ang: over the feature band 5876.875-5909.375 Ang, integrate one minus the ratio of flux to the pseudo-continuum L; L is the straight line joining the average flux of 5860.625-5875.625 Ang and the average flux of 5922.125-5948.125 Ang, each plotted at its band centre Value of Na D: 3.5 Ang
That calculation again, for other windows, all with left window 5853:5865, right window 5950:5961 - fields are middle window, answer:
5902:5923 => 1.20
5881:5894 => 2.62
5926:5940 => -0.05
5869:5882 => 0.29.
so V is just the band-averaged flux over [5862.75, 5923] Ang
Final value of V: 1.2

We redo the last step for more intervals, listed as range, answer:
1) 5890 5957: 1.25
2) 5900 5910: 1.29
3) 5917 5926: 1.23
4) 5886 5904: 1.04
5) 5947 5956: 1.34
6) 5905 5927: 1.25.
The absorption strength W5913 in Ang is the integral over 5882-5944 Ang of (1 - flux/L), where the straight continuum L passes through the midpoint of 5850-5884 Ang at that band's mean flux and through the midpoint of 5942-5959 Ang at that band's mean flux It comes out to 5.0 Ang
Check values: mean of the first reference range 1.3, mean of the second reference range 1.33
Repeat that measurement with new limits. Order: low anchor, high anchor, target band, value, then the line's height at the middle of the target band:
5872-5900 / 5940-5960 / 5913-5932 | 0.0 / 1.24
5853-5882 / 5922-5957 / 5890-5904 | 2.7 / 1.31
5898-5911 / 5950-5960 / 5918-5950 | 0.0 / 1.3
